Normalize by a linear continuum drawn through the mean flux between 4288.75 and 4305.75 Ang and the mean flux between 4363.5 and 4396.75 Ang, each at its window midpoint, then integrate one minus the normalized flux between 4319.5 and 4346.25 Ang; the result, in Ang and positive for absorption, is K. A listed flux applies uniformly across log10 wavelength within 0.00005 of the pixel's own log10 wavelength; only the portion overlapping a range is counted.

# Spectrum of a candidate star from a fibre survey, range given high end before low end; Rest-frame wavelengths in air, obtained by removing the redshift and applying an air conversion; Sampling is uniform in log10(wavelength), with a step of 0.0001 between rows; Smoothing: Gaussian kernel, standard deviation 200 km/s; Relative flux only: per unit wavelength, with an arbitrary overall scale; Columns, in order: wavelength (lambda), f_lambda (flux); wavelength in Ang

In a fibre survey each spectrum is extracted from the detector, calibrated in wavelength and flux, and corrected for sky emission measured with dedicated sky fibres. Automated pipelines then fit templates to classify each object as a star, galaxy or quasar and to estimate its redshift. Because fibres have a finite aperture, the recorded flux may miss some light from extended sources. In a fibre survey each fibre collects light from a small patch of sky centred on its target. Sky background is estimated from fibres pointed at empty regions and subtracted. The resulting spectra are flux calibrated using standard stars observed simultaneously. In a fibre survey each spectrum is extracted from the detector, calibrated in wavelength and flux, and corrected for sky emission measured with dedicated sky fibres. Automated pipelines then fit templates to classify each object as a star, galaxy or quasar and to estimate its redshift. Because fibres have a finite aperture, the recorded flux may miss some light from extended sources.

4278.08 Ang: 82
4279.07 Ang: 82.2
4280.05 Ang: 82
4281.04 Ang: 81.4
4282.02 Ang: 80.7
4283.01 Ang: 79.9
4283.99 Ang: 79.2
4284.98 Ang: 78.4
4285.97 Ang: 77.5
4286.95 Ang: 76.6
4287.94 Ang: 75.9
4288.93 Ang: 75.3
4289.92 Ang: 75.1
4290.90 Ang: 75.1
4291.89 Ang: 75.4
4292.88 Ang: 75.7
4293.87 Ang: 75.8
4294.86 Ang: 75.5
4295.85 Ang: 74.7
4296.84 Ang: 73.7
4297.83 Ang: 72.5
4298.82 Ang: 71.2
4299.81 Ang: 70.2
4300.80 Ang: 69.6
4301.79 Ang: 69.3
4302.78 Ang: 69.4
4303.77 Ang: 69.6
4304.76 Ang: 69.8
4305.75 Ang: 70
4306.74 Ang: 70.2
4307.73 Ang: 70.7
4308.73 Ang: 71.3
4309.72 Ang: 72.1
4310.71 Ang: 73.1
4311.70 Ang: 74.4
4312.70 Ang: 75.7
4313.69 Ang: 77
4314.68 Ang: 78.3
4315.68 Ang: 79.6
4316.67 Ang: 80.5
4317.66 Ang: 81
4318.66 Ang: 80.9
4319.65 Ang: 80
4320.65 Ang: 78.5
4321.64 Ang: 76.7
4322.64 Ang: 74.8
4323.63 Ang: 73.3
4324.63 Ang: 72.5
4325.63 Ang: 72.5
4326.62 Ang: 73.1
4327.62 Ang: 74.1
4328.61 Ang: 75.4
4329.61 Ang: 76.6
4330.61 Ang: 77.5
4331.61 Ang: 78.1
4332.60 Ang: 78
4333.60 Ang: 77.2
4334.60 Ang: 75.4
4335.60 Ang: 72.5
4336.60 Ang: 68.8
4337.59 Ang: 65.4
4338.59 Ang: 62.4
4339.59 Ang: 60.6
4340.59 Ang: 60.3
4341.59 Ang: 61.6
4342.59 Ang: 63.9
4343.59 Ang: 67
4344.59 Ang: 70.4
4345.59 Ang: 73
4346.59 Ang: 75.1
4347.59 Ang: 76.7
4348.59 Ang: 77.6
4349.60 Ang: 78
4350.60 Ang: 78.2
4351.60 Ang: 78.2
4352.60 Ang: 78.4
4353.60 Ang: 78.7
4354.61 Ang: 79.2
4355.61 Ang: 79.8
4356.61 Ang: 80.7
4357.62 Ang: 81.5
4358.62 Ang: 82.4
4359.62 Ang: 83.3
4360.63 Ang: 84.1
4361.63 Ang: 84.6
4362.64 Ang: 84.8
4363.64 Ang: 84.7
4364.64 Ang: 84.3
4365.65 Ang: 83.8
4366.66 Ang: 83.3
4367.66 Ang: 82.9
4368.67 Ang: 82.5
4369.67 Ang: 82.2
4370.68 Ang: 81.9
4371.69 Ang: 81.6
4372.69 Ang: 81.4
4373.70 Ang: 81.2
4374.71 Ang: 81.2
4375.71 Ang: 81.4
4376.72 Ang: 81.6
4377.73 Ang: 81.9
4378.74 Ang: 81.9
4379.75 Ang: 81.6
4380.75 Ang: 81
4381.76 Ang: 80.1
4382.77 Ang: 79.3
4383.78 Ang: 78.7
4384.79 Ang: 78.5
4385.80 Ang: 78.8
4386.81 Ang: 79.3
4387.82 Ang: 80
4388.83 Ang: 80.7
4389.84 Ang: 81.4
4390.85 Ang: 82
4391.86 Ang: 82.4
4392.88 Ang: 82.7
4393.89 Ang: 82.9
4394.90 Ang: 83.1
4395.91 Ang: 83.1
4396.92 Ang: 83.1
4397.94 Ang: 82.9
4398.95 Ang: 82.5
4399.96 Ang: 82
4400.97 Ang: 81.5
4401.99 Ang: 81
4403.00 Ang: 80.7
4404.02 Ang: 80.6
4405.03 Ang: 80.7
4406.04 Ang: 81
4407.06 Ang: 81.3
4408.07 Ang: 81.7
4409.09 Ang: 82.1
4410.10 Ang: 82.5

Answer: 1.7 Ang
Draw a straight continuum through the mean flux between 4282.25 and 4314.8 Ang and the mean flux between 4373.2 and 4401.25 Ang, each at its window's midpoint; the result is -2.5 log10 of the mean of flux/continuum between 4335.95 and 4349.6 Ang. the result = 0.14 mag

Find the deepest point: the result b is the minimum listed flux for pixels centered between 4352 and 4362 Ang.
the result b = 78.4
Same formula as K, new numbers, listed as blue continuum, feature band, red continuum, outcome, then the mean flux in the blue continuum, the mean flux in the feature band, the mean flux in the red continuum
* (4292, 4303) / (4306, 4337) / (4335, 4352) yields -1.8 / 72.6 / 75.4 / 70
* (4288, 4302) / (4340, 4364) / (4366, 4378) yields 1.0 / 73.6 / 76.7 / 81.9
